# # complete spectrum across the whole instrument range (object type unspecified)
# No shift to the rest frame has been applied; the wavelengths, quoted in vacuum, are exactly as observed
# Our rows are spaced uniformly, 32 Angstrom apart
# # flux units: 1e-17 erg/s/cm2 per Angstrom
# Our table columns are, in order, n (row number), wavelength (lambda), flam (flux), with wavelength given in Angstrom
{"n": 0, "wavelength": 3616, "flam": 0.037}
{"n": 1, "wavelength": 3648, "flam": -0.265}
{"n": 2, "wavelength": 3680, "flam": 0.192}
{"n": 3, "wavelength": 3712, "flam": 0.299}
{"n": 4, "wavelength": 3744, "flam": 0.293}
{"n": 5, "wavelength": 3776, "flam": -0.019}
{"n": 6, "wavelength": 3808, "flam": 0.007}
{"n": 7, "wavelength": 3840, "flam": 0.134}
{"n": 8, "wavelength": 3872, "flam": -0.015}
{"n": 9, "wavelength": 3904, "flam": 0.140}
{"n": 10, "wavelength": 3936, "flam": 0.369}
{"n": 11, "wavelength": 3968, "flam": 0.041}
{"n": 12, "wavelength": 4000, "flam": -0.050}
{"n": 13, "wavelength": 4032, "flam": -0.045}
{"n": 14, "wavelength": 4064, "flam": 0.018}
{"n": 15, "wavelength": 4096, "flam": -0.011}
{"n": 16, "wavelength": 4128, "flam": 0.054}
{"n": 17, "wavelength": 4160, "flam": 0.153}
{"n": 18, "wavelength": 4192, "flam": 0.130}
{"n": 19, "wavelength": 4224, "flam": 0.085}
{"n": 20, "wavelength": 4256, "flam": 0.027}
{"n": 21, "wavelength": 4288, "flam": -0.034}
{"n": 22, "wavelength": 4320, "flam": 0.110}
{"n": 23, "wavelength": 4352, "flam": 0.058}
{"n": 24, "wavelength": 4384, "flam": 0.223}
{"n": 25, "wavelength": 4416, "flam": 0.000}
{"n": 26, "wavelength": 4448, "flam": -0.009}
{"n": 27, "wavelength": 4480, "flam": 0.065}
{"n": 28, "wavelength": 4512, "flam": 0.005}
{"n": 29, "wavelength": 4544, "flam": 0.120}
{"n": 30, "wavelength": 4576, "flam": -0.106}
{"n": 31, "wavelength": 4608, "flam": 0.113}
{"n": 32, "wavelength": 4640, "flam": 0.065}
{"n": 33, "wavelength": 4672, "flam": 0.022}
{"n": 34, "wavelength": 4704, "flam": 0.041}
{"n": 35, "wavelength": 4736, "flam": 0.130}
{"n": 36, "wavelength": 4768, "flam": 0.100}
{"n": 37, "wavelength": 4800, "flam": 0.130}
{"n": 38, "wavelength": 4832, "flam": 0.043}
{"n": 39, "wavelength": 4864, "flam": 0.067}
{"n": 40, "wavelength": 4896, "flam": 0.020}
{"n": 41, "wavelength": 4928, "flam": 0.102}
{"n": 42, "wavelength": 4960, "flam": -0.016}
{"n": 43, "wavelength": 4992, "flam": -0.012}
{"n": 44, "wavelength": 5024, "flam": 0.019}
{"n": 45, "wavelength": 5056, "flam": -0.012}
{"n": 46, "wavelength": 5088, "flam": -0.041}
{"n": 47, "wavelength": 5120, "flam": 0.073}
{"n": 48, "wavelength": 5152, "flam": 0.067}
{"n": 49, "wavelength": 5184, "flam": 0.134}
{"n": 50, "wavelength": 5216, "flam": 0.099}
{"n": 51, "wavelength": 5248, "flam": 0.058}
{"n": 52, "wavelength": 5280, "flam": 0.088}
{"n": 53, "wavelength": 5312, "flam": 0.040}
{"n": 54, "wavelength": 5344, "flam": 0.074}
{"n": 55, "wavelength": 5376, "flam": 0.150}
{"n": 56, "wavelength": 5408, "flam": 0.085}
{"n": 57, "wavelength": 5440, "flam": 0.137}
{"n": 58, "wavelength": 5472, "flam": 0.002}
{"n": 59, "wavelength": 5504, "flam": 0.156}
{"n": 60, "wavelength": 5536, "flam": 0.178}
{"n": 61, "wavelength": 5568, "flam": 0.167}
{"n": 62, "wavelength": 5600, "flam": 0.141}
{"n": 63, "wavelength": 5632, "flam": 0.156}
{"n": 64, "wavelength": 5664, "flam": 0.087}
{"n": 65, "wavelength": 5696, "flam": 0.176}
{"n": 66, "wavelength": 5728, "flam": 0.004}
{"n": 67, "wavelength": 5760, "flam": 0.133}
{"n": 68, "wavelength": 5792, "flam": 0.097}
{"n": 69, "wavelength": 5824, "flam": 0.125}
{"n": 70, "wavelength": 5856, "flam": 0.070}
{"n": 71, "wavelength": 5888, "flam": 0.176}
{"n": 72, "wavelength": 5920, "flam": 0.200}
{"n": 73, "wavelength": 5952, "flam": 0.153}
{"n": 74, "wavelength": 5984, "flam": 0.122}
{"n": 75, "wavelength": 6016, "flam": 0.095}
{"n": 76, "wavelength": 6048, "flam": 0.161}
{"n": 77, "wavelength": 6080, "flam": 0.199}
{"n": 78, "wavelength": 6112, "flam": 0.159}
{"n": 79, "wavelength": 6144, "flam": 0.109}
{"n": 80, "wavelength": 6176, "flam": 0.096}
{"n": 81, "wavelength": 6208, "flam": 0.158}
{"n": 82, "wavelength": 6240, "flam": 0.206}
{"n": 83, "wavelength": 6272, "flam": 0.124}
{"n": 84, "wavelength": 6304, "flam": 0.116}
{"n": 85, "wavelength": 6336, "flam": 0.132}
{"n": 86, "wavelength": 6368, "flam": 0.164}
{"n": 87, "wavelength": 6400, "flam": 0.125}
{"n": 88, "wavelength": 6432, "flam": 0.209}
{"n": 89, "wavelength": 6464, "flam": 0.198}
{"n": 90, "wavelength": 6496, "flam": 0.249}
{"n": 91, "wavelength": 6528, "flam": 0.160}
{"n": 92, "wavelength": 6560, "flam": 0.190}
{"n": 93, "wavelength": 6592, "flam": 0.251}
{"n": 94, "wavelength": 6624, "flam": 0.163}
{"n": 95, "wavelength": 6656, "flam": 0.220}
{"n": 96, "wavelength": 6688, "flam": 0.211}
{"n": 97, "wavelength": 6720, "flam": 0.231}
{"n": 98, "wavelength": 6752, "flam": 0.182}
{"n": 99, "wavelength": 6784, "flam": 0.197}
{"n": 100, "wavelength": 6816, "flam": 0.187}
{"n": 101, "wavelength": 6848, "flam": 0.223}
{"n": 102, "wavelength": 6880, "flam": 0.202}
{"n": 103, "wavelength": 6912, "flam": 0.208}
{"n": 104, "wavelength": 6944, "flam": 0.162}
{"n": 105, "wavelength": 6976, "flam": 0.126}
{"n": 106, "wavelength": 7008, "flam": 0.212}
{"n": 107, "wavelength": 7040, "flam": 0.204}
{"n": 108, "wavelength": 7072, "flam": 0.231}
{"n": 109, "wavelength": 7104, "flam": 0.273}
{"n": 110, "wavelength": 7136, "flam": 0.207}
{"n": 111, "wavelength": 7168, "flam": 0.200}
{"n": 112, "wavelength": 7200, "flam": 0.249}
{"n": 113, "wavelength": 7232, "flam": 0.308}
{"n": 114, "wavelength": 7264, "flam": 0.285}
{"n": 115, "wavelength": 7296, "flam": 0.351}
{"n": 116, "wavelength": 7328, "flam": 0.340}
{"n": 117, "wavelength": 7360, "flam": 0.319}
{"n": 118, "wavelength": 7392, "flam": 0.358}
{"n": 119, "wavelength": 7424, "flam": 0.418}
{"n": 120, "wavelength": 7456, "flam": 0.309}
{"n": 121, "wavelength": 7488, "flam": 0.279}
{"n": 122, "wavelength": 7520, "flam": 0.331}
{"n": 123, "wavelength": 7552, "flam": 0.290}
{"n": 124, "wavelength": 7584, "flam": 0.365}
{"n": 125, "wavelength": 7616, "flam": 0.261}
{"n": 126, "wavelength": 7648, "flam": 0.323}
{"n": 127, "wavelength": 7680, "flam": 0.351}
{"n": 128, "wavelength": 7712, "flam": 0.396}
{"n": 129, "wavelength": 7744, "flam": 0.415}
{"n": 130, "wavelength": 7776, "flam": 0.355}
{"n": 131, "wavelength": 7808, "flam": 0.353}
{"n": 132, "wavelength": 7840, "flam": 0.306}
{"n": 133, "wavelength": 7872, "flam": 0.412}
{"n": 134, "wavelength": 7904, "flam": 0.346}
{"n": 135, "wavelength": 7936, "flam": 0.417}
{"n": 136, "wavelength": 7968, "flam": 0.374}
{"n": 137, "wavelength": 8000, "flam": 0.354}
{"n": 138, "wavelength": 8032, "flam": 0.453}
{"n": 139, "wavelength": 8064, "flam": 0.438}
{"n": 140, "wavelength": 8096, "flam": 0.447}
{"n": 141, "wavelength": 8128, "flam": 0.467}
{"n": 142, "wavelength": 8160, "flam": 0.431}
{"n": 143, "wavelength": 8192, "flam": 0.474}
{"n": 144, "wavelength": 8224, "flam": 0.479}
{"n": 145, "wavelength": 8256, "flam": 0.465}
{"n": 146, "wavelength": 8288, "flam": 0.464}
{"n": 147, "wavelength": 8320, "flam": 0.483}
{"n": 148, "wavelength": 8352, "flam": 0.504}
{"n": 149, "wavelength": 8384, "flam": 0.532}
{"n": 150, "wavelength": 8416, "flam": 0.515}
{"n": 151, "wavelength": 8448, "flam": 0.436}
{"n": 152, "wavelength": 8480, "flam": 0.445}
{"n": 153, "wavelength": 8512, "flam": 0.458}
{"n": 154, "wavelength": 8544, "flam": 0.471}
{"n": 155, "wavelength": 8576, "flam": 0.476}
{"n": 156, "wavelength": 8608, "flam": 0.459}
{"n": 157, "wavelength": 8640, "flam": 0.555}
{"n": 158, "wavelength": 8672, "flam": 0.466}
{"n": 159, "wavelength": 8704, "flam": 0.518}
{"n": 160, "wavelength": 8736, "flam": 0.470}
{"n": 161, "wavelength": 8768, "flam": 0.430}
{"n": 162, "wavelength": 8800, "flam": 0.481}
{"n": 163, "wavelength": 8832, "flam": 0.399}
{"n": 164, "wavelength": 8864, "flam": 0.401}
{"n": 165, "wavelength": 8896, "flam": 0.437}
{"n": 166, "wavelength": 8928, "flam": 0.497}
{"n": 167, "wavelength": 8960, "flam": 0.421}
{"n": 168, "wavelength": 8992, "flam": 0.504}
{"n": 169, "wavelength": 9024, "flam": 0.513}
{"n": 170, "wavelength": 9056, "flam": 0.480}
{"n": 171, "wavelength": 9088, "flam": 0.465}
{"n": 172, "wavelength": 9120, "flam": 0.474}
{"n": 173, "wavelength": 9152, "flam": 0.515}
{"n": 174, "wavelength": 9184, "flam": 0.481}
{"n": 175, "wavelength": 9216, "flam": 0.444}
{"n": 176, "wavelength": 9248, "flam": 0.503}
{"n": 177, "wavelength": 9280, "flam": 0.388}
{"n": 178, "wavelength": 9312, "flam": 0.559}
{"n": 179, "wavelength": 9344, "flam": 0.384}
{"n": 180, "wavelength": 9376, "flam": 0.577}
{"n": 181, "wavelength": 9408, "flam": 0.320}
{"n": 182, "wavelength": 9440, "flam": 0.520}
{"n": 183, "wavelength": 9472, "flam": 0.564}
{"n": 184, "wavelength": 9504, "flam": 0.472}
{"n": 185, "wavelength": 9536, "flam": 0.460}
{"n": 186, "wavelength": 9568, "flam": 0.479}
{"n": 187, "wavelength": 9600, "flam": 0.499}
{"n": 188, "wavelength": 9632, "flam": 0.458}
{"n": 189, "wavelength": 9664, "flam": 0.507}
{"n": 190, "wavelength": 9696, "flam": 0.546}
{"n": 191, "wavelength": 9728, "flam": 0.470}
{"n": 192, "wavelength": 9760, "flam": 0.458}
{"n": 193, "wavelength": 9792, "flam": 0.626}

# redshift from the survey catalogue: 0.82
